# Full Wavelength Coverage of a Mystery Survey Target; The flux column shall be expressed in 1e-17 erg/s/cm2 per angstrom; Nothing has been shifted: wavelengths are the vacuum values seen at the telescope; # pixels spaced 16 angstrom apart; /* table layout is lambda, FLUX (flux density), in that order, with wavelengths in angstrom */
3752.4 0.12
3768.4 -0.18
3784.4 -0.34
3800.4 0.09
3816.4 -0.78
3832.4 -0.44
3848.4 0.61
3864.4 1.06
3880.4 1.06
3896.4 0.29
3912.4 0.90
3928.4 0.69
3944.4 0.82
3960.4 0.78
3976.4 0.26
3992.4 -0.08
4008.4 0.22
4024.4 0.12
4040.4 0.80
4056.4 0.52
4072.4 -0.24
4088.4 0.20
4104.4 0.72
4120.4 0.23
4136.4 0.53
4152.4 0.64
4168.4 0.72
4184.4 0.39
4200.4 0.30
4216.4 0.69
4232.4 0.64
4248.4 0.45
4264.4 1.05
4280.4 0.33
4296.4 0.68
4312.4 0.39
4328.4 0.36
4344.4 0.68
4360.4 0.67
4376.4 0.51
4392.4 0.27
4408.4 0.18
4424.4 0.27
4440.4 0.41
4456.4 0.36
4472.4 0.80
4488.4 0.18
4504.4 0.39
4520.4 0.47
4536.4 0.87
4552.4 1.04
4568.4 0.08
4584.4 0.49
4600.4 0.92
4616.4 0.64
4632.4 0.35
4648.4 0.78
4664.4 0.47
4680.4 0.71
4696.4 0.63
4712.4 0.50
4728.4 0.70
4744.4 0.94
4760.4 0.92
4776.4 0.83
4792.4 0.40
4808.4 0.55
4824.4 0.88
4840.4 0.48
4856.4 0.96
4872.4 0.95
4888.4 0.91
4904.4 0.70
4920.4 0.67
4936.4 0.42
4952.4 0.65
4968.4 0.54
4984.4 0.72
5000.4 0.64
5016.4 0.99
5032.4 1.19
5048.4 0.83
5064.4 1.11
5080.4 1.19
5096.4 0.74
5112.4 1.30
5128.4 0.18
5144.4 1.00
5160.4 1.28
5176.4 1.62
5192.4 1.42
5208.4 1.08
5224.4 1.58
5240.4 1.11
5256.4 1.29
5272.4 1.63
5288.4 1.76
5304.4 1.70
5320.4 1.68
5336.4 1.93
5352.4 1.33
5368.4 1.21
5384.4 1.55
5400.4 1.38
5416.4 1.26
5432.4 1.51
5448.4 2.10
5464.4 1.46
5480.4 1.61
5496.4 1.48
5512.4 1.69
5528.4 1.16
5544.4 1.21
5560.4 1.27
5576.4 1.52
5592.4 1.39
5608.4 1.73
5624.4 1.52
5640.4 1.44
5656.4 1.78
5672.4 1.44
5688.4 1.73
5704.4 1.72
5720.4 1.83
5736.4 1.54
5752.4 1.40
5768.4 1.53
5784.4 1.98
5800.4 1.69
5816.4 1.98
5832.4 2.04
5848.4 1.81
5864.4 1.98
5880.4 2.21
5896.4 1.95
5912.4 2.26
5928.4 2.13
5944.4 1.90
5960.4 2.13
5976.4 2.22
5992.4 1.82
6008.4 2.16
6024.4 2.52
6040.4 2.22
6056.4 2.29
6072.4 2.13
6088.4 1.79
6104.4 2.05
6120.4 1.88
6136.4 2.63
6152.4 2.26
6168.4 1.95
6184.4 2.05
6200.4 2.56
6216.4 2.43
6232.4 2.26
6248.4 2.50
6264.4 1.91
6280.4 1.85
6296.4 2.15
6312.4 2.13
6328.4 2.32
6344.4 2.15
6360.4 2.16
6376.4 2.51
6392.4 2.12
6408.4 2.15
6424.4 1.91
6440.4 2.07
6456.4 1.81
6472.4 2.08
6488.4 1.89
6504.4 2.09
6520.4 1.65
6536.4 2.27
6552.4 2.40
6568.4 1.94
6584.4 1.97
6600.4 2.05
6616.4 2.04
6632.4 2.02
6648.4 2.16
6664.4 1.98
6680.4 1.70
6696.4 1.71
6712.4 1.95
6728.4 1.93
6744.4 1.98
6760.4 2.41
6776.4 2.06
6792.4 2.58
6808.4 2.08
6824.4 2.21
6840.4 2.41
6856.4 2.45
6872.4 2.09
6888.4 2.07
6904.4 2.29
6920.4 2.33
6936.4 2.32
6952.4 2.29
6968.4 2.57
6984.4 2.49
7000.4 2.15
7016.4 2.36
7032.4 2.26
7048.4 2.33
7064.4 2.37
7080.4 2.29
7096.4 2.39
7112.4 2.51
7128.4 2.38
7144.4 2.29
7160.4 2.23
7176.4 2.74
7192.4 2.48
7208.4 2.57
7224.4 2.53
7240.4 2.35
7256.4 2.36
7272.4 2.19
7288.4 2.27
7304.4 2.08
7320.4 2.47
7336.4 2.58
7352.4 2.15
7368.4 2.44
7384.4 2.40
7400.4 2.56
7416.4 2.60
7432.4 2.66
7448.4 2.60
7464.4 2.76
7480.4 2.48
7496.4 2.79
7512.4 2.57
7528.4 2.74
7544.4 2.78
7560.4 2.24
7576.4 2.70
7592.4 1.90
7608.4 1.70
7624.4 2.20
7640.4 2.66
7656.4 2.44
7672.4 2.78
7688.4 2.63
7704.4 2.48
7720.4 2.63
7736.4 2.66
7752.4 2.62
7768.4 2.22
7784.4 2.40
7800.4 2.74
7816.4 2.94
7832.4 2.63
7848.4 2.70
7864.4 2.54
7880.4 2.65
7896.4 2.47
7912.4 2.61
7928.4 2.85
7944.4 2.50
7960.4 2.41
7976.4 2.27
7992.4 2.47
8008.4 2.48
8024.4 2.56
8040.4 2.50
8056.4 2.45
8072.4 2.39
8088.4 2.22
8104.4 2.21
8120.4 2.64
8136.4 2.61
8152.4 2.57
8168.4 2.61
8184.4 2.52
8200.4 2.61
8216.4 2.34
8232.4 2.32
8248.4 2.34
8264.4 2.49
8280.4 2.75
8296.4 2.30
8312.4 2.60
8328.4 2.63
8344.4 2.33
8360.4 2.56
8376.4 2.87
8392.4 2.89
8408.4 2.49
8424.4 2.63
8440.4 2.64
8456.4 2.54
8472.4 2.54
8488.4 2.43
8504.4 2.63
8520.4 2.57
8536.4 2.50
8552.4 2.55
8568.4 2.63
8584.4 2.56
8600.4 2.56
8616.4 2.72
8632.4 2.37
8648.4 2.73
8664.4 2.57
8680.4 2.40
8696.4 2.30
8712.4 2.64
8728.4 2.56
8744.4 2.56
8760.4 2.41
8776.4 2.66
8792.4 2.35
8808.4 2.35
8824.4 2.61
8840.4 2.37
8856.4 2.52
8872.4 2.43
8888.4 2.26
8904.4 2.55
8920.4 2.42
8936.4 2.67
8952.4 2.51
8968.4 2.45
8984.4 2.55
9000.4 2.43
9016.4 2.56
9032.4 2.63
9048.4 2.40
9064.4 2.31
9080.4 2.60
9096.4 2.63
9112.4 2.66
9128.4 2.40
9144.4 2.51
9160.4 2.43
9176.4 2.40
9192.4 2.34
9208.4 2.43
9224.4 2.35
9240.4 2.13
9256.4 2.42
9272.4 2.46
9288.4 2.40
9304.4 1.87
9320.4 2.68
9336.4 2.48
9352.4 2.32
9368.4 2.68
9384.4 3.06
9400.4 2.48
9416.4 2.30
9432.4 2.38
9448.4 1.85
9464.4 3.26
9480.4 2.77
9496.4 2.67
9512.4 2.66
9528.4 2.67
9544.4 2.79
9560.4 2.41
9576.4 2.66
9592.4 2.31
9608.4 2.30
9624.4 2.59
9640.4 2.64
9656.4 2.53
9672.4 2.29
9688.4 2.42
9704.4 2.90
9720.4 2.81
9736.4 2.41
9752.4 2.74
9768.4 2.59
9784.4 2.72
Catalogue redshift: 0.293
